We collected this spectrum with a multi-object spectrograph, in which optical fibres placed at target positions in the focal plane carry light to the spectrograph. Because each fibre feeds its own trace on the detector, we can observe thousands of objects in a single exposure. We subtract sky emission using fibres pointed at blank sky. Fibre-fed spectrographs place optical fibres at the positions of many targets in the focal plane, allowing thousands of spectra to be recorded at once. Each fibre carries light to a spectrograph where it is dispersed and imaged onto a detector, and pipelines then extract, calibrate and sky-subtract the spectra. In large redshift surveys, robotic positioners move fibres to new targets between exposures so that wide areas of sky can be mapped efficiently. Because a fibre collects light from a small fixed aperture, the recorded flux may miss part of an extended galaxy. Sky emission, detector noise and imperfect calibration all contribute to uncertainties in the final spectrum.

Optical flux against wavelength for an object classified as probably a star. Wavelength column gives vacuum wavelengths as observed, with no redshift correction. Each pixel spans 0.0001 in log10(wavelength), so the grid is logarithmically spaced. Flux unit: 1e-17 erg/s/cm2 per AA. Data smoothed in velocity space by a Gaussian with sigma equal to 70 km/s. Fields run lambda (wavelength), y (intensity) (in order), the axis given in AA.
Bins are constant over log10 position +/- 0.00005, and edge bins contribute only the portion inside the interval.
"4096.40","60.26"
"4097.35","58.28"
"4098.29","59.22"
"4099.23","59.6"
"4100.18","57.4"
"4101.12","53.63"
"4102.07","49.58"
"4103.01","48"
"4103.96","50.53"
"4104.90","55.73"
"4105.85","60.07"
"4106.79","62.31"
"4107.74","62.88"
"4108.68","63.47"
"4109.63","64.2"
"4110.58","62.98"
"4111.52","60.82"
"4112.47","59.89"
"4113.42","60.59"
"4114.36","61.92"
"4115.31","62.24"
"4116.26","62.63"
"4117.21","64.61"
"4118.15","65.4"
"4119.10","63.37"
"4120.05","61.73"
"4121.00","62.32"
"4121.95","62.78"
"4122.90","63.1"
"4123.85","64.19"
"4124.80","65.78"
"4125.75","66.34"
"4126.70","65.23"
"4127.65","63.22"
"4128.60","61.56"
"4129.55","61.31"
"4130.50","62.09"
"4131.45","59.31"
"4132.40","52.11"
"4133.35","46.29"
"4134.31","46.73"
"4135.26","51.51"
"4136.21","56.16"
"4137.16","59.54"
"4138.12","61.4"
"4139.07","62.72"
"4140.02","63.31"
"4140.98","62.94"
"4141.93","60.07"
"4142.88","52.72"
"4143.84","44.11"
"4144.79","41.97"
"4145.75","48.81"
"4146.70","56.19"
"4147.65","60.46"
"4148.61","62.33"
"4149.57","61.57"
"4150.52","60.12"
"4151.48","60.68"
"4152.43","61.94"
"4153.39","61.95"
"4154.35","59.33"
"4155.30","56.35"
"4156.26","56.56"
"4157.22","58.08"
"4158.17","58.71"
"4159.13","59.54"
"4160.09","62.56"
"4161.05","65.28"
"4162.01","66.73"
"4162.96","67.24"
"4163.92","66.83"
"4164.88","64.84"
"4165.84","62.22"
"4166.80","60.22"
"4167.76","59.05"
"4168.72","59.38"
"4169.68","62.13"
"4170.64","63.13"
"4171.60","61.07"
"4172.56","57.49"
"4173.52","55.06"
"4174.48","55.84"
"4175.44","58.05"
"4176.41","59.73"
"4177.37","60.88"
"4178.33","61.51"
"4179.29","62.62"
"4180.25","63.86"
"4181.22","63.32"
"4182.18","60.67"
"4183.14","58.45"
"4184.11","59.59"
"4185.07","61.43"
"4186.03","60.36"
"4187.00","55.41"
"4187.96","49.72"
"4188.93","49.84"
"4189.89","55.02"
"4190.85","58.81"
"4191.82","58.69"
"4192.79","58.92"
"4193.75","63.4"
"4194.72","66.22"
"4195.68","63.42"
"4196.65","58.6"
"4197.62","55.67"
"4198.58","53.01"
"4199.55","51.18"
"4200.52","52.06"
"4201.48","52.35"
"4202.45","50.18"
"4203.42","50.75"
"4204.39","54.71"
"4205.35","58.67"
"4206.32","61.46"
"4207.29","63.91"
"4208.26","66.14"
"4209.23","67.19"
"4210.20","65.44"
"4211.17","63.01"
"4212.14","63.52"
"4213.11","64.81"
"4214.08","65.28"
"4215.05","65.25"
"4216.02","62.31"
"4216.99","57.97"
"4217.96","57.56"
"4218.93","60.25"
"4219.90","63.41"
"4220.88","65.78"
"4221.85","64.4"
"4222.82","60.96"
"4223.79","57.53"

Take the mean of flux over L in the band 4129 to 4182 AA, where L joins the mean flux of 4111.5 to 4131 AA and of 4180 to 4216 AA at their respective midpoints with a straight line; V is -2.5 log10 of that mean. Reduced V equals 0.04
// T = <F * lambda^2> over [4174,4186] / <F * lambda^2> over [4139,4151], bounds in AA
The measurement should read 1.09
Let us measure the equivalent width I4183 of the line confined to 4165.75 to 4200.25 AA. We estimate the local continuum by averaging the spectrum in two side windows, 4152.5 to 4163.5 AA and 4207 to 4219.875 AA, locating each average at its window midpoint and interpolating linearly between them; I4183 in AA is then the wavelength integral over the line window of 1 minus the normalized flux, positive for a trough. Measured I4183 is 1.8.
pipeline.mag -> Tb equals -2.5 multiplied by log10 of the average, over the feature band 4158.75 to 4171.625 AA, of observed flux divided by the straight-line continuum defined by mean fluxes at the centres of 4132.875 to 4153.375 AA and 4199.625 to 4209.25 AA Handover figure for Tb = -0.12 mag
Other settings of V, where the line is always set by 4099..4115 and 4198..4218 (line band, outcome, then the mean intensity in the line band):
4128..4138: 0.052 mag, 55.9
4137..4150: 0.036 mag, 56.9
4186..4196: 0.024 mag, 58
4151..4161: -0.016 mag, 59.8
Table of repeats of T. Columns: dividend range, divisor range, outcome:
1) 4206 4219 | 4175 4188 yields 1.07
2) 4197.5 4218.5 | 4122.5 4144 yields 1.04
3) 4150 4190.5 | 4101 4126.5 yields 1.01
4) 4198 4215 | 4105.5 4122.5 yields 0.99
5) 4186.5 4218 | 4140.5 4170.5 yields 1.01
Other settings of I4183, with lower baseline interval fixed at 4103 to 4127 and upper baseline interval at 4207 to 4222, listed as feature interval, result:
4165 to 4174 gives 0.4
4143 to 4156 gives 1.2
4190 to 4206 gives 1.7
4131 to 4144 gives 1.3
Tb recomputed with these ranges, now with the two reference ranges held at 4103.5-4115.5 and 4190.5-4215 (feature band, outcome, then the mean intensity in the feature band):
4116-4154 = 0.020 mag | 59.2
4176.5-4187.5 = -0.016 mag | 60.7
